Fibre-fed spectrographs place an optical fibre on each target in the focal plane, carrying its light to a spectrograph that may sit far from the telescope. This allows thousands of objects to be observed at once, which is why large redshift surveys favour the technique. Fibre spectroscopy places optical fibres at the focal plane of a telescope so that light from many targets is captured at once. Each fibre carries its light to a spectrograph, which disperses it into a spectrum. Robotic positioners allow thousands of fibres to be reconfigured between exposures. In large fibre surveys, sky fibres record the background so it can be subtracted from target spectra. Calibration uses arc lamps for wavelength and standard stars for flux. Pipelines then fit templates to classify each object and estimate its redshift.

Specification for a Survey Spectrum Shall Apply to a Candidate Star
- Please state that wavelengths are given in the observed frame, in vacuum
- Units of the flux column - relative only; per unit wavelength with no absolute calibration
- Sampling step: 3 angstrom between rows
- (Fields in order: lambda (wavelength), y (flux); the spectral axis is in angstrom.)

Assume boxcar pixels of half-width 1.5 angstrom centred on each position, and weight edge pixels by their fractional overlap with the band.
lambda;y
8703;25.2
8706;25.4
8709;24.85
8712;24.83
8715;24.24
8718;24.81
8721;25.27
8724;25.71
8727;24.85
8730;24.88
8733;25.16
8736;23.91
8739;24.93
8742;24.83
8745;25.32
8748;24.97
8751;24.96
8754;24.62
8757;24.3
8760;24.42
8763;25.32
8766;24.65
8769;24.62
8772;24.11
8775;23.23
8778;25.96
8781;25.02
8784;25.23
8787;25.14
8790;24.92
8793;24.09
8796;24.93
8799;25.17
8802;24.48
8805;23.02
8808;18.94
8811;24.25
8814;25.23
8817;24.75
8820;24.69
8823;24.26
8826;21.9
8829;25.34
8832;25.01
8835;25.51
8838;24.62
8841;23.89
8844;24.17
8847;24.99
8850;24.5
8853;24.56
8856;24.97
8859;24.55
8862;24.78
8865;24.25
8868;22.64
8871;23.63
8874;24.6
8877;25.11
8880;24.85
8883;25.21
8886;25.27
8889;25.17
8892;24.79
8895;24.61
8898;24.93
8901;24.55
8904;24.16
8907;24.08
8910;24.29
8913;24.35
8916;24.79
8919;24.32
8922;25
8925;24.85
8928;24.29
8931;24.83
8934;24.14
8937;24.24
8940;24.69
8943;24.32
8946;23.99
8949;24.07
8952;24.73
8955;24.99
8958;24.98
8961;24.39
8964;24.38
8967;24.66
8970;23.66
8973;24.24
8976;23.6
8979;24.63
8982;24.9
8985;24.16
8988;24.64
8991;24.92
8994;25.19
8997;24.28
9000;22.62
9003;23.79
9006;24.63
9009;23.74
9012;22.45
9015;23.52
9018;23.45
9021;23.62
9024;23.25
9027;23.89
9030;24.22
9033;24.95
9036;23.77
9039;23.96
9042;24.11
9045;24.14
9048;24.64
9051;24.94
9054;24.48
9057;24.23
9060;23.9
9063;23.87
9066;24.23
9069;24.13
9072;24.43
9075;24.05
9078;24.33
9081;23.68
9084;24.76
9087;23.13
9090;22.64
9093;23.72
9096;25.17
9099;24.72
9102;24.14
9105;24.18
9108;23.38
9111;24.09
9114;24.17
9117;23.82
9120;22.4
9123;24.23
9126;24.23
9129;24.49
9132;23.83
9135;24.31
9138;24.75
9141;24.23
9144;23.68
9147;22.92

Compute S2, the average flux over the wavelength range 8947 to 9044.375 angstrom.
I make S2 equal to 24.1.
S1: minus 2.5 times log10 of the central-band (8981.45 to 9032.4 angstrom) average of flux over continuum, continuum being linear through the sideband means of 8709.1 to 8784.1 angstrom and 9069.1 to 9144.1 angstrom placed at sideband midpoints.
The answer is 0.01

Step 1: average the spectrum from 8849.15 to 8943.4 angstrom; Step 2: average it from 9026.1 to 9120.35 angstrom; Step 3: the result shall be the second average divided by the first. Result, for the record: 1.0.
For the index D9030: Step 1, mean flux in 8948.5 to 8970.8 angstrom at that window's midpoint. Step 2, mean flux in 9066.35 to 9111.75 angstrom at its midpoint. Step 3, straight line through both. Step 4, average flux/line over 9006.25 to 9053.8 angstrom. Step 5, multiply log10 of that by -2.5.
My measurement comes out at 0.01 mag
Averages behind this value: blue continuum 24.5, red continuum 24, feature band 23.9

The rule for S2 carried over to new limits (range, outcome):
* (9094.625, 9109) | 24.3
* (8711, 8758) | 24.9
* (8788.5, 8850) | 24.2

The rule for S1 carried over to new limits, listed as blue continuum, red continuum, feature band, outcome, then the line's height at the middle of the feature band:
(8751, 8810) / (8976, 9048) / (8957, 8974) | -0.01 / 24.1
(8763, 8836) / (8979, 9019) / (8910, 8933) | -0.02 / 24.2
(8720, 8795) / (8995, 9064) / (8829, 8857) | -0.01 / 24.5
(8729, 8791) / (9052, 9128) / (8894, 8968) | -0.01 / 24.4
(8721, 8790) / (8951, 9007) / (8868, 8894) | -0.01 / 24.6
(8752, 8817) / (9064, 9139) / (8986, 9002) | -0.01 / 24.2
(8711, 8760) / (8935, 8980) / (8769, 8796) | 0.00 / 24.7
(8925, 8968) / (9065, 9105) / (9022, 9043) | 0.01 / 24.2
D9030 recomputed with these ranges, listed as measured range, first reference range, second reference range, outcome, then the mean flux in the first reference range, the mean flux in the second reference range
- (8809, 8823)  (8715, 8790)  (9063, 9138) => 0.01 mag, 24.8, 24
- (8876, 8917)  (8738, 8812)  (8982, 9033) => -0.02 mag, 24.5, 24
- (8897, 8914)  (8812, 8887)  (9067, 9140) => 0.00 mag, 24.5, 24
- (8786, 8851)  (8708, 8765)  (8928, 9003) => 0.02 mag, 24.8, 24.4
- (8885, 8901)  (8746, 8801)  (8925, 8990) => -0.02 mag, 24.8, 24.4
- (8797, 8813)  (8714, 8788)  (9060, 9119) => 0.06 mag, 24.8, 24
